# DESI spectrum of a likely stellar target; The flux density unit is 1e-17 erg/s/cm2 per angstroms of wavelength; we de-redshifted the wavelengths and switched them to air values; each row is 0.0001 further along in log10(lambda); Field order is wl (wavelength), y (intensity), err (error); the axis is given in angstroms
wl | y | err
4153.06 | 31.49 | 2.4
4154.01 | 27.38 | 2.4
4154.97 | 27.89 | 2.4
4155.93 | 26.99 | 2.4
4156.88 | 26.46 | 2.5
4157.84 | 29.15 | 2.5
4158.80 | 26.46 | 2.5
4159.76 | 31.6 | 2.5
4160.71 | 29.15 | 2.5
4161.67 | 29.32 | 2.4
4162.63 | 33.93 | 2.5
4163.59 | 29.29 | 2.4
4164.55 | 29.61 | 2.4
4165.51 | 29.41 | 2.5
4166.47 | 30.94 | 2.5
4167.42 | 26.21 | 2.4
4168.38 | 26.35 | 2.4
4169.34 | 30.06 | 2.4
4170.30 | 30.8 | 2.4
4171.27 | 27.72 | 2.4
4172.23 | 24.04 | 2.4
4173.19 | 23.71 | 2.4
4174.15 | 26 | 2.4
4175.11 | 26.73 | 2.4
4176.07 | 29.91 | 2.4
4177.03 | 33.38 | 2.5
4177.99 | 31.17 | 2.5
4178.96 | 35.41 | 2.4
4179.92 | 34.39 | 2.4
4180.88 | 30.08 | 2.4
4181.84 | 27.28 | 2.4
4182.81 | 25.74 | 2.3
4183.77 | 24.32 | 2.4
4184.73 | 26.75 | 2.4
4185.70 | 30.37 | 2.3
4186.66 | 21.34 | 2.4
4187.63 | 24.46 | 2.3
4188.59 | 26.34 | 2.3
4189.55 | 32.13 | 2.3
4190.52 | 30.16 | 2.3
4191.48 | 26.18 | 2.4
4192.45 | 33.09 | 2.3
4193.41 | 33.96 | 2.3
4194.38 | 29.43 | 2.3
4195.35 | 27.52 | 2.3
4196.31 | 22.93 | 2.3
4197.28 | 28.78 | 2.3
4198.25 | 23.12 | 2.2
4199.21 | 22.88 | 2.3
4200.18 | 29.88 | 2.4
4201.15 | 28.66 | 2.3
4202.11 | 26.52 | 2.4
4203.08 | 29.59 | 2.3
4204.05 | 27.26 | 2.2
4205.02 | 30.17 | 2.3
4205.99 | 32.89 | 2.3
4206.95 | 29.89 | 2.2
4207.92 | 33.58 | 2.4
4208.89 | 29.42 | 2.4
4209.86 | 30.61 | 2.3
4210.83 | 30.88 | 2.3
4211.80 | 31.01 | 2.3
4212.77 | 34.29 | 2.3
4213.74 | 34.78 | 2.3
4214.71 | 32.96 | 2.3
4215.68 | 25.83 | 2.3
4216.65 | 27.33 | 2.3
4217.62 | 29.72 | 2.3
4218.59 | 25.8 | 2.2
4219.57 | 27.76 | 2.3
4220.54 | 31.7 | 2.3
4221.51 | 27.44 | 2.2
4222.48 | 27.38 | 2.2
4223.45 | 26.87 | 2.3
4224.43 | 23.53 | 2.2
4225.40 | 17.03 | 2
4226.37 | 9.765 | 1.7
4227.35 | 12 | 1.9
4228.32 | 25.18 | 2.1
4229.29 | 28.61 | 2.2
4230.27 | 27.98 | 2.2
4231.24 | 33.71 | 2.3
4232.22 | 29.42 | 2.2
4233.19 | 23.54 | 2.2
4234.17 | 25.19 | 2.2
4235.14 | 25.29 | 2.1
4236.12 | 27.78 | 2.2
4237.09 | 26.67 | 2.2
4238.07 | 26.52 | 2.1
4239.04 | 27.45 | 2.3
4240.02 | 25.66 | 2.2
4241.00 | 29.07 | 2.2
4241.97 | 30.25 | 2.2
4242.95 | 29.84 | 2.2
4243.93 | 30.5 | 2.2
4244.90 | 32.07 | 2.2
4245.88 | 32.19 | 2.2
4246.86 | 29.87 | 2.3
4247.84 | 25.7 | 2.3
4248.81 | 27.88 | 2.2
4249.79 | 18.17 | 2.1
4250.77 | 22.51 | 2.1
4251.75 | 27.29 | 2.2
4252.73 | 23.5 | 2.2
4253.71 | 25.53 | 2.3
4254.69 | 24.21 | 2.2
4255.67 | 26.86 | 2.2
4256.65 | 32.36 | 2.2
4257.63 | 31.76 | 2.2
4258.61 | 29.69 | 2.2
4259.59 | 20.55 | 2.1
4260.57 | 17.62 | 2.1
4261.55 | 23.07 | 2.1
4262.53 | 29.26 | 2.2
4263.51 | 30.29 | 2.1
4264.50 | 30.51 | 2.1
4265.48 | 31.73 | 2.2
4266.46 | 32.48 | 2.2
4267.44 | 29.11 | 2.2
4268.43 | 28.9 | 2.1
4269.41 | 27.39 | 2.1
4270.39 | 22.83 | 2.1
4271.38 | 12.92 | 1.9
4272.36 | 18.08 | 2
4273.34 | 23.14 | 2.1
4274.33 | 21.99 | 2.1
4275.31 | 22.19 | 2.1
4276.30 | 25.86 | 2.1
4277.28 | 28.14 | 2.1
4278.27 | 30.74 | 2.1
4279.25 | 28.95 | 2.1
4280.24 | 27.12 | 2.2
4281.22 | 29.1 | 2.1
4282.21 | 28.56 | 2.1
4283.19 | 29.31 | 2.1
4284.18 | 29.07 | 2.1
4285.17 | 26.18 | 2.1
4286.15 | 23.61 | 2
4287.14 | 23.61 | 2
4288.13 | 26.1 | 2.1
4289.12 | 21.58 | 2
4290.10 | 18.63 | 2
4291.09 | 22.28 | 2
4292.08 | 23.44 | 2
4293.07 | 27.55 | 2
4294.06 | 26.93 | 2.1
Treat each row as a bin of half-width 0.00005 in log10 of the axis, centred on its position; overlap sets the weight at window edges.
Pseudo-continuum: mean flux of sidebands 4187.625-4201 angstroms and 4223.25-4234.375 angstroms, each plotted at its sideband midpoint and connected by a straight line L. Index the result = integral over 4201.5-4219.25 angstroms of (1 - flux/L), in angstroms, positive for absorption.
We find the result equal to -2.9 angstroms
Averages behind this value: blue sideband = 28.1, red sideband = 23.4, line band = 30.1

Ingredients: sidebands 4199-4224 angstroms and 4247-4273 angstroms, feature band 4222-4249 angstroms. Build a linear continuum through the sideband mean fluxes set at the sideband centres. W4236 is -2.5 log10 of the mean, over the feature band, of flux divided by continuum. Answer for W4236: 0.052 mag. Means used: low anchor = 29.5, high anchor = 25.8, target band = 26.3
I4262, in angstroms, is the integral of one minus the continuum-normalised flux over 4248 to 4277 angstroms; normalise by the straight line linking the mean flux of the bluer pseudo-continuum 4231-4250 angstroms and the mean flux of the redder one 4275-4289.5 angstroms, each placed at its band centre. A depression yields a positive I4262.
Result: 2.0 angstroms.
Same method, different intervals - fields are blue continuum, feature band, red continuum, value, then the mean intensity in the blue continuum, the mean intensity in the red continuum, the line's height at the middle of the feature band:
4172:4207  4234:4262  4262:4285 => 0.6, 28.3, 26.8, 27.3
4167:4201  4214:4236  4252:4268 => 1.5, 28.1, 27.4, 27.7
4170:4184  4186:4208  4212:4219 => 1.0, 28.8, 30.2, 29.5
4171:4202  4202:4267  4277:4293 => -1.1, 28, 26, 27.1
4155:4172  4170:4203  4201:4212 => 1.6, 28.9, 30.1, 29.5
